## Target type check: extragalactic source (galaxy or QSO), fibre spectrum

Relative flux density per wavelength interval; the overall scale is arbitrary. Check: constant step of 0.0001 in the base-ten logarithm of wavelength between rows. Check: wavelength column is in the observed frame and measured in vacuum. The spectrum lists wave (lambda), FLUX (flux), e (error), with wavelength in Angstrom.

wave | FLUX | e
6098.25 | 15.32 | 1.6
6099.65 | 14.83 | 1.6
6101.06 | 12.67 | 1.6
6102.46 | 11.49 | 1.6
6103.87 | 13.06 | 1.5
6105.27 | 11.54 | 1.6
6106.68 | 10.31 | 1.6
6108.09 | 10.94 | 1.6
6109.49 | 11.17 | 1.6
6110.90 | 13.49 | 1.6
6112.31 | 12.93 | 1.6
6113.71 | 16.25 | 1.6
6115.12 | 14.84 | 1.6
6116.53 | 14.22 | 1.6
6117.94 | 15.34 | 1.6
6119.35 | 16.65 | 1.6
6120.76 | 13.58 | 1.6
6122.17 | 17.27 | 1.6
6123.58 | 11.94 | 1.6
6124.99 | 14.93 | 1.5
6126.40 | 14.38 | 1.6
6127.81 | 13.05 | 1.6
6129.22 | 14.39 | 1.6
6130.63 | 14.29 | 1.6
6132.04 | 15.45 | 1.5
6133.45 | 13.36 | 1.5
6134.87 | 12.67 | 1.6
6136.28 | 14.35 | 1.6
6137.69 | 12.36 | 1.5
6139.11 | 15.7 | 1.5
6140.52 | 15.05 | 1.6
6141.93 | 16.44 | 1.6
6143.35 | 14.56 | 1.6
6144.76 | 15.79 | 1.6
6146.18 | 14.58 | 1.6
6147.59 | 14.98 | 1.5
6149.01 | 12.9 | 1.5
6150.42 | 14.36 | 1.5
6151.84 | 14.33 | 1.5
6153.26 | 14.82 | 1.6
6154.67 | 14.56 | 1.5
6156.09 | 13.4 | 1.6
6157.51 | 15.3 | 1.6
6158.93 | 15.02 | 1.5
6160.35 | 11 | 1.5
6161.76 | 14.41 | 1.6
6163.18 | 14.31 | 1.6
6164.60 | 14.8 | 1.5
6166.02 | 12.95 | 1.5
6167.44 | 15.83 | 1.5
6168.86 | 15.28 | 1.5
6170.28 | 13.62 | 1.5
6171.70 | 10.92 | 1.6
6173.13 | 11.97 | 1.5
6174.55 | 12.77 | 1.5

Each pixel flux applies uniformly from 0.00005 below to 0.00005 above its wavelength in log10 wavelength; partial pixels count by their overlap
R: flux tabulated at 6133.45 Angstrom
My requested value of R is 13.36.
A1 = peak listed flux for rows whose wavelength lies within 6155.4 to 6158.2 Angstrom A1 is 15.3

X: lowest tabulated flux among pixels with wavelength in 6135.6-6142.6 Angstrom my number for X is 12.36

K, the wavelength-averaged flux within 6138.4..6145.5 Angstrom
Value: 15.5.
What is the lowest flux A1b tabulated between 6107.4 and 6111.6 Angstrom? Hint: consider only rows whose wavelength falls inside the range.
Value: 10.94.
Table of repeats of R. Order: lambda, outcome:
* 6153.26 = 14.82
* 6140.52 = 15.05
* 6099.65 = 14.83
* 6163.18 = 14.31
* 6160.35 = 11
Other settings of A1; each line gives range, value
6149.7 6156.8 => 14.82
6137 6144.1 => 16.44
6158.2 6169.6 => 15.83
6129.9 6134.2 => 15.45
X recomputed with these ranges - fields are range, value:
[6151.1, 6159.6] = 13.4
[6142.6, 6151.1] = 12.9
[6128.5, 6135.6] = 12.67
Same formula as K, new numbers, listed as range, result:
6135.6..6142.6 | 14.8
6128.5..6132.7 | 14.7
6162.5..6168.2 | 14.5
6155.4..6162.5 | 13.8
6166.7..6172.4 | 13.9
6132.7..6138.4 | 13.2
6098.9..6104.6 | 13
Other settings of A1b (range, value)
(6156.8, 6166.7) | 11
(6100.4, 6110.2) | 10.31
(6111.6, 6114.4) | 12.93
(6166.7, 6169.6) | 15.28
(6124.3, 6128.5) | 13.05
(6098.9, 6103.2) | 11.49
